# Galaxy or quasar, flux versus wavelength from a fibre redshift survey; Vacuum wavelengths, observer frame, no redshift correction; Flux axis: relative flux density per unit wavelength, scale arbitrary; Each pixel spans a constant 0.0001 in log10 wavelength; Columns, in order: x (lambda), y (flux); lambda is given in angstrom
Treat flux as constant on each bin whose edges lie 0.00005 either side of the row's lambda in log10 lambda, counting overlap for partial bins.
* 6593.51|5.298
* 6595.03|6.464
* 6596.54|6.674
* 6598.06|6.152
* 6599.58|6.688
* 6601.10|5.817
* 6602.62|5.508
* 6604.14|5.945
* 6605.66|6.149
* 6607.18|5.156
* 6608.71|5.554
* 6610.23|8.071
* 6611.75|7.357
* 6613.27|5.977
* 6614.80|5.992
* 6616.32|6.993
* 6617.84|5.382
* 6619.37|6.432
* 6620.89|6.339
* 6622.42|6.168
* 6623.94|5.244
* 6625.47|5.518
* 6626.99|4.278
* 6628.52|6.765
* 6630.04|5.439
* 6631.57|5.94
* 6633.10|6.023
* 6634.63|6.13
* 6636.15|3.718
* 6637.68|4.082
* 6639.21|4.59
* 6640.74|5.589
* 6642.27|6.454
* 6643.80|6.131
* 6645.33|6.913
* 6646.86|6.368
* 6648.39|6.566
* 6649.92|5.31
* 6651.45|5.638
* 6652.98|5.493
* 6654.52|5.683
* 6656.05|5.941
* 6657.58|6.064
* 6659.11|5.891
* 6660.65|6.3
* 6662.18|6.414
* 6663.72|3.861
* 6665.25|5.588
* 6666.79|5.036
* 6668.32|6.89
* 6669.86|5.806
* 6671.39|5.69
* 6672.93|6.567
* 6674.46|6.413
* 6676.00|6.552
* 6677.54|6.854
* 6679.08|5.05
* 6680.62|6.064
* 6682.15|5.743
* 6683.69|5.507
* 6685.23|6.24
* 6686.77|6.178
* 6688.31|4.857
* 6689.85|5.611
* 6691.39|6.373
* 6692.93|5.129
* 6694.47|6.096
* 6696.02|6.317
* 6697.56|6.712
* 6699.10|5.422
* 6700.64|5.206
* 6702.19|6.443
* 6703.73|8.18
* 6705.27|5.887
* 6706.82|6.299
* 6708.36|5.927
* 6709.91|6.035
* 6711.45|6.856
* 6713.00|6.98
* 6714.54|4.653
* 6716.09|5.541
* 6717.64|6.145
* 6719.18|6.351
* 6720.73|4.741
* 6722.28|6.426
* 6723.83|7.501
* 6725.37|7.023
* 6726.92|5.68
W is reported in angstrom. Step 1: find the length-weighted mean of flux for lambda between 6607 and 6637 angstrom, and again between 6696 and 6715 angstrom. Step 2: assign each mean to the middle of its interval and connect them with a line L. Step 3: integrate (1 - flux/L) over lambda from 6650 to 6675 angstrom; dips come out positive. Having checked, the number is 1.1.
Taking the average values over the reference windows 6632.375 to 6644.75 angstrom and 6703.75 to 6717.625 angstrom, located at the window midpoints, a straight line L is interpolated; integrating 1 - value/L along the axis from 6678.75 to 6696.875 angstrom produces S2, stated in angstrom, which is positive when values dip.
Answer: 0.34 angstrom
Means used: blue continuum 5.36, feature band 5.79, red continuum 6.14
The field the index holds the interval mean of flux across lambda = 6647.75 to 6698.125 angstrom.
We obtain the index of 5.89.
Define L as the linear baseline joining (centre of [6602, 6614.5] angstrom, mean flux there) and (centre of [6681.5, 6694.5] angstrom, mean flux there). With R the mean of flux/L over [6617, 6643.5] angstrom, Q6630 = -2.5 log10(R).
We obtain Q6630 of 0.099 mag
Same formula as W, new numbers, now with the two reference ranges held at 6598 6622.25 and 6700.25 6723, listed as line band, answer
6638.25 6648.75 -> 0.26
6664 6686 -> 0.73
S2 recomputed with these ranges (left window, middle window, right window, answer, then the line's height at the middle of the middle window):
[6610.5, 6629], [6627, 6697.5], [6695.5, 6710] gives 4.1 angstrom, 6.17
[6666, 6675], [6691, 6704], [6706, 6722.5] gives -0.3 angstrom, 6.01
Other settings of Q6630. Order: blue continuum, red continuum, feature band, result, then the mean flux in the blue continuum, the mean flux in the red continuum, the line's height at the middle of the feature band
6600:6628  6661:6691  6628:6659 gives 0.036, 6.01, 5.85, 5.93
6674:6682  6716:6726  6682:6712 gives 0.028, 6.14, 6.29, 6.21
